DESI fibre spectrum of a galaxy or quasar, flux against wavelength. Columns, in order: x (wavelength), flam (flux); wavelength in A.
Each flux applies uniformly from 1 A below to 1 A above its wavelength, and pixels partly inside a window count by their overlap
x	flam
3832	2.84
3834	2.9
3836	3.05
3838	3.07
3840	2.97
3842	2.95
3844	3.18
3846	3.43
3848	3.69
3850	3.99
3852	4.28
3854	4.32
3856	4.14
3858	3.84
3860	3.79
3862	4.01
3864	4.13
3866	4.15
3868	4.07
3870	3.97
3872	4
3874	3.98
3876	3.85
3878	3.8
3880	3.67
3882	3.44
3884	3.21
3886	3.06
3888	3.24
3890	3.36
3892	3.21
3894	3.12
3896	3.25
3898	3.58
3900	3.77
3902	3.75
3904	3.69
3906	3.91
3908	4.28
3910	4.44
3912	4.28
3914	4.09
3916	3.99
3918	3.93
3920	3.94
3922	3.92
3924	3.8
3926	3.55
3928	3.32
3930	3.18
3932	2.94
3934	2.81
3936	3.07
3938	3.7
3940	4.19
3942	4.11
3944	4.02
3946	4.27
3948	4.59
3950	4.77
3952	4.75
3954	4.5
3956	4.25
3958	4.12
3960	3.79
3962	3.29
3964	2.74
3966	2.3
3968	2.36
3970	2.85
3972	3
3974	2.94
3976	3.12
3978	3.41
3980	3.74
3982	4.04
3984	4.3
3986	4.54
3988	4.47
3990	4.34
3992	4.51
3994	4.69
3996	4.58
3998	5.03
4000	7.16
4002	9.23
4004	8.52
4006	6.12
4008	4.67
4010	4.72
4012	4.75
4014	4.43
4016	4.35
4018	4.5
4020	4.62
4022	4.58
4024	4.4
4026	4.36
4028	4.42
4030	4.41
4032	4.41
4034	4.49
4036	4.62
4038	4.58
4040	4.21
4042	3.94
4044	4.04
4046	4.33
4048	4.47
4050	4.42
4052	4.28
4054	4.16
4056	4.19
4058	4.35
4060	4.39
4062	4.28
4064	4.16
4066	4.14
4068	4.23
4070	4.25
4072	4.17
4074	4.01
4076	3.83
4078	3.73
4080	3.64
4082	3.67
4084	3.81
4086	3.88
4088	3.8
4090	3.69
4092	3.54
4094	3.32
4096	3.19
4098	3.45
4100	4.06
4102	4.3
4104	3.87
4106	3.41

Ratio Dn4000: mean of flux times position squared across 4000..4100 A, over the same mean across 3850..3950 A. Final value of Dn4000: 1.26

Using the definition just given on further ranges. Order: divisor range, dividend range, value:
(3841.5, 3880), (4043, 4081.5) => 1.19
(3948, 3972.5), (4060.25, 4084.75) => 1.17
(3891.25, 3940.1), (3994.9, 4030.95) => 1.51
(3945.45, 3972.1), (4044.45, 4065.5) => 1.22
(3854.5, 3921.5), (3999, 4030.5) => 1.50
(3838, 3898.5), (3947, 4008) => 1.28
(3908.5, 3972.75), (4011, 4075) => 1.23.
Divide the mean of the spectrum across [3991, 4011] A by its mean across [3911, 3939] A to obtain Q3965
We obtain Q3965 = 1.64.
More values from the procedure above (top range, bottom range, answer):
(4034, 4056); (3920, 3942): 1.23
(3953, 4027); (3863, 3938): 1.20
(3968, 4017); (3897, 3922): 1.18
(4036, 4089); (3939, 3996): 1.07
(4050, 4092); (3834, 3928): 1.09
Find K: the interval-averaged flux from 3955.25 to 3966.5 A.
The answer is 3.45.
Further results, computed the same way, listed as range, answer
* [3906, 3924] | 4.08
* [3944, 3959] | 4.43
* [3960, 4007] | 4.39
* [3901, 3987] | 3.73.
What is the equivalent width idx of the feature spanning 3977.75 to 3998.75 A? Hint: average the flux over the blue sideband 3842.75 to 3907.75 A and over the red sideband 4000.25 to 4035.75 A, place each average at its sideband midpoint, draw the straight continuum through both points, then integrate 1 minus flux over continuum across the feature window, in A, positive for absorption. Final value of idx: 2.2 A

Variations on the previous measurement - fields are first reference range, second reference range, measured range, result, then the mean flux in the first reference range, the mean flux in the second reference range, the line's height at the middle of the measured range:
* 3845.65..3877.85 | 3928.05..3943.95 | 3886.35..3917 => -0.19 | 3.98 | 3.46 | 3.7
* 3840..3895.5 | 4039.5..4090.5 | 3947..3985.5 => 2.42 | 3.68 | 4.08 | 3.88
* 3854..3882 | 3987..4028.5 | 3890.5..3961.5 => 9.75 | 3.95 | 5.17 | 4.46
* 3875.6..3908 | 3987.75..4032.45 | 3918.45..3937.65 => 2.77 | 3.51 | 5.12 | 4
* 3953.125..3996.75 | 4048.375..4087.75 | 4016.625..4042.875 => -3.31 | 3.71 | 4.08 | 3.93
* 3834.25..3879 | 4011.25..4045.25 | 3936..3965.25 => 0.58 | 3.74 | 4.42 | 4.11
